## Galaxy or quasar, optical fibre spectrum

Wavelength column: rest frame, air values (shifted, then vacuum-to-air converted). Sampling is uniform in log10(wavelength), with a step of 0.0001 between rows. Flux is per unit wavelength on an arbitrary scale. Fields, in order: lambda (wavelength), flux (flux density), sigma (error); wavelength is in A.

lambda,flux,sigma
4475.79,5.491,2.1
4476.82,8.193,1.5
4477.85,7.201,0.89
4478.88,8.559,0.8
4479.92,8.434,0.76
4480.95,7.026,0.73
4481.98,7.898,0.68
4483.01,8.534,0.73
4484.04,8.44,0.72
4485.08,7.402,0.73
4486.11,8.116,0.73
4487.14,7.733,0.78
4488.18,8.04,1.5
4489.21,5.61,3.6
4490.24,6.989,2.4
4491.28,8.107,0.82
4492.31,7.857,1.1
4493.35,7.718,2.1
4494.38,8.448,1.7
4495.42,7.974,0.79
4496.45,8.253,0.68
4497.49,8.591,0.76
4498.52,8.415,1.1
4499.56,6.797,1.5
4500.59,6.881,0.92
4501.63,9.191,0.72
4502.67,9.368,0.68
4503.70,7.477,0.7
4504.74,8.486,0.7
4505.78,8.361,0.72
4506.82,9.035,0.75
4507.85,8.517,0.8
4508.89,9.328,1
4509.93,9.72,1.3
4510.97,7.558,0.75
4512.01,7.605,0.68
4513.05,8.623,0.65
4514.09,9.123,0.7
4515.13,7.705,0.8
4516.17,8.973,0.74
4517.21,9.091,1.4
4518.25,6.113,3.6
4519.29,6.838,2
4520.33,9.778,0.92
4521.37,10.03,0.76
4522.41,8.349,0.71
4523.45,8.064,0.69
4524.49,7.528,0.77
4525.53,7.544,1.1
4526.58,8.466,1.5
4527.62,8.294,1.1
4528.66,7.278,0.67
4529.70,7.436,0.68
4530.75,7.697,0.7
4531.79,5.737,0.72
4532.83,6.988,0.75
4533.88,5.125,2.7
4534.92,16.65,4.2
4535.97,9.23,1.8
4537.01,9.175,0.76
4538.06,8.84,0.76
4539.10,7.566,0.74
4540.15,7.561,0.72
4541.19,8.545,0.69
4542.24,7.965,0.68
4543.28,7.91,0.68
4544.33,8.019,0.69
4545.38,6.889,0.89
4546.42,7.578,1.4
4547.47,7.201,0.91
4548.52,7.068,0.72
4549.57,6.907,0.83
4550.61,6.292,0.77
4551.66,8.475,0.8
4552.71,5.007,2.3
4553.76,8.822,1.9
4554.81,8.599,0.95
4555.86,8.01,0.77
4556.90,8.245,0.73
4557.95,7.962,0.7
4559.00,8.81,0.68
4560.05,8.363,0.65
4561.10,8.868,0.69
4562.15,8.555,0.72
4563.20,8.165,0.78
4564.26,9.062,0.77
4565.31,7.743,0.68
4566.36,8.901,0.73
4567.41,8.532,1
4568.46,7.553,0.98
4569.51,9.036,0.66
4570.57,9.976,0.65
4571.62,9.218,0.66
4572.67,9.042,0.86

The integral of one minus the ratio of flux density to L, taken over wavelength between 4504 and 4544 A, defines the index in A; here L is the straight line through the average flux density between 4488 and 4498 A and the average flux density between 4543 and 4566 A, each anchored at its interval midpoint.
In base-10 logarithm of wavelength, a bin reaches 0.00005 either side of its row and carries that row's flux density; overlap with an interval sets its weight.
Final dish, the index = -2.7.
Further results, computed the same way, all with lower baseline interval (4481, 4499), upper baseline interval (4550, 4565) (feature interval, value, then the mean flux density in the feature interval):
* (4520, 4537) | -0.9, 8.4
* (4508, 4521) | -0.7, 8.39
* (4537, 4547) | 0.1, 7.94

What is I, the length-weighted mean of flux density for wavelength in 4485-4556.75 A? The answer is 8.04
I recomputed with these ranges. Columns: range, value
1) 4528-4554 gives 7.83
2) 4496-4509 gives 8.33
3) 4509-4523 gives 8.45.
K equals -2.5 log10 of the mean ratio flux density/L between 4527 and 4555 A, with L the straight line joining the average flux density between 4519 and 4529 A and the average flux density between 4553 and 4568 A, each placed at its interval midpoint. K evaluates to 0.06 mag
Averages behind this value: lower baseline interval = 8.27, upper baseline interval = 8.42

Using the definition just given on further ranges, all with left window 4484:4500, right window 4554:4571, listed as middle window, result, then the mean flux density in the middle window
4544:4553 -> 0.18 mag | 7.08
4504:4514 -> -0.08 mag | 8.57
